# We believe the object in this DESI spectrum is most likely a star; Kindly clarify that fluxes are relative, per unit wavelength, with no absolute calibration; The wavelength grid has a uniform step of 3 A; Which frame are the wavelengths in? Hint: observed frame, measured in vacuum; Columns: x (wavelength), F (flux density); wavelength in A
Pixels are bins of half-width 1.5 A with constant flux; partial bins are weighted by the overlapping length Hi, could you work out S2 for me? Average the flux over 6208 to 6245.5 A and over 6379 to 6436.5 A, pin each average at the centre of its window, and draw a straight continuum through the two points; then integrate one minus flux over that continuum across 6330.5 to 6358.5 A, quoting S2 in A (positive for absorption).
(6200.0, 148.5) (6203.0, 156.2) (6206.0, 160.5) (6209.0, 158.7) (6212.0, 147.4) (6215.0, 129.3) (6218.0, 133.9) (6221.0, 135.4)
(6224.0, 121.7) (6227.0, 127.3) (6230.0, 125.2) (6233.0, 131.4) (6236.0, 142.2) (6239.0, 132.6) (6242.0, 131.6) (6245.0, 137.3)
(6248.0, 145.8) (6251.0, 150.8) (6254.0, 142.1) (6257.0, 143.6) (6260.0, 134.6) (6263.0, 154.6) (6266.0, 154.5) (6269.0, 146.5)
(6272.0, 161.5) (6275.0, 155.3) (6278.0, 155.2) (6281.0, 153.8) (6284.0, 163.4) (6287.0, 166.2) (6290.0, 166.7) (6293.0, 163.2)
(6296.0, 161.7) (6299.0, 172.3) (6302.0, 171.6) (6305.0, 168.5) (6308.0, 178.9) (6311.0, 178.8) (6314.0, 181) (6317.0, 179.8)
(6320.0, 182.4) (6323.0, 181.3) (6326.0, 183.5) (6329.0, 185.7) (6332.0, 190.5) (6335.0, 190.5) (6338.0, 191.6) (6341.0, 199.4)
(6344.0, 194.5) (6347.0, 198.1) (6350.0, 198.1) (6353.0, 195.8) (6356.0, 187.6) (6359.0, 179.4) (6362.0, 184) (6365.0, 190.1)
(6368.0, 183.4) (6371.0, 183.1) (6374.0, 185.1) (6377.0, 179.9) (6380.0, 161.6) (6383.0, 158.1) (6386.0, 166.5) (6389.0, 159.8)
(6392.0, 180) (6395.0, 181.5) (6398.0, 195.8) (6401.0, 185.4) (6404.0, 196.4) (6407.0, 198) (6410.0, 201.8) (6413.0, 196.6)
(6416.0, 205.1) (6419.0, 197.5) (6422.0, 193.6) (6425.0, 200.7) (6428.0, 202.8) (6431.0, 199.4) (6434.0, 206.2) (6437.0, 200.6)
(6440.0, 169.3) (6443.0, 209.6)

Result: -3.9 A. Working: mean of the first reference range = 135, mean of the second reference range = 189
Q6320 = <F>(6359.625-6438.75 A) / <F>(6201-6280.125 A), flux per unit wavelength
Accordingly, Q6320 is 1.3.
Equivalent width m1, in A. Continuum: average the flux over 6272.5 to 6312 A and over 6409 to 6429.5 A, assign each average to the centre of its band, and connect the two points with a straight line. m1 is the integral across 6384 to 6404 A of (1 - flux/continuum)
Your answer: 1.4 A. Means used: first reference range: 166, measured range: 179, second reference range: 200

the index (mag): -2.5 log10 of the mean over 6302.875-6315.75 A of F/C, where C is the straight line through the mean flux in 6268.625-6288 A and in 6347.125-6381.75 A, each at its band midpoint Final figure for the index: -0.06 mag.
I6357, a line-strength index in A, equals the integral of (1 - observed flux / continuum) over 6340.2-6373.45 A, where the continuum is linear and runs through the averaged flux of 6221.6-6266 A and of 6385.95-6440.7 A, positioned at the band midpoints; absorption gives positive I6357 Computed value -3.0 A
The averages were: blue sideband 138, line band 190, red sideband 192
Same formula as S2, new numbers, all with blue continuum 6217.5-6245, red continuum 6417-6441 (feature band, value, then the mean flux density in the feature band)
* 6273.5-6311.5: -3.41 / 165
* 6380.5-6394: 1.24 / 166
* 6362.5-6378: -0.61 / 184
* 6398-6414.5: -0.54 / 196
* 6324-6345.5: -3.22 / 191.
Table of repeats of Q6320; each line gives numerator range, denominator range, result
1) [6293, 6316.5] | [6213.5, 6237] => 1.32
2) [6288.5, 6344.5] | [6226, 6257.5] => 1.31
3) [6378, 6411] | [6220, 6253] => 1.34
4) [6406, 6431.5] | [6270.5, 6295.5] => 1.24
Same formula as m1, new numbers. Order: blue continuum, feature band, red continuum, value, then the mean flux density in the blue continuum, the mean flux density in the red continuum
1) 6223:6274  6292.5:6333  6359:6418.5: -4.2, 141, 184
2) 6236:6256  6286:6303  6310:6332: 0.1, 140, 182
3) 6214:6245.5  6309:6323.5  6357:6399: -2.0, 131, 178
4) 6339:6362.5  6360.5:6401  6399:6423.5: 3.5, 192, 197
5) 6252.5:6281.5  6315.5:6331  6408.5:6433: -1.3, 150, 200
